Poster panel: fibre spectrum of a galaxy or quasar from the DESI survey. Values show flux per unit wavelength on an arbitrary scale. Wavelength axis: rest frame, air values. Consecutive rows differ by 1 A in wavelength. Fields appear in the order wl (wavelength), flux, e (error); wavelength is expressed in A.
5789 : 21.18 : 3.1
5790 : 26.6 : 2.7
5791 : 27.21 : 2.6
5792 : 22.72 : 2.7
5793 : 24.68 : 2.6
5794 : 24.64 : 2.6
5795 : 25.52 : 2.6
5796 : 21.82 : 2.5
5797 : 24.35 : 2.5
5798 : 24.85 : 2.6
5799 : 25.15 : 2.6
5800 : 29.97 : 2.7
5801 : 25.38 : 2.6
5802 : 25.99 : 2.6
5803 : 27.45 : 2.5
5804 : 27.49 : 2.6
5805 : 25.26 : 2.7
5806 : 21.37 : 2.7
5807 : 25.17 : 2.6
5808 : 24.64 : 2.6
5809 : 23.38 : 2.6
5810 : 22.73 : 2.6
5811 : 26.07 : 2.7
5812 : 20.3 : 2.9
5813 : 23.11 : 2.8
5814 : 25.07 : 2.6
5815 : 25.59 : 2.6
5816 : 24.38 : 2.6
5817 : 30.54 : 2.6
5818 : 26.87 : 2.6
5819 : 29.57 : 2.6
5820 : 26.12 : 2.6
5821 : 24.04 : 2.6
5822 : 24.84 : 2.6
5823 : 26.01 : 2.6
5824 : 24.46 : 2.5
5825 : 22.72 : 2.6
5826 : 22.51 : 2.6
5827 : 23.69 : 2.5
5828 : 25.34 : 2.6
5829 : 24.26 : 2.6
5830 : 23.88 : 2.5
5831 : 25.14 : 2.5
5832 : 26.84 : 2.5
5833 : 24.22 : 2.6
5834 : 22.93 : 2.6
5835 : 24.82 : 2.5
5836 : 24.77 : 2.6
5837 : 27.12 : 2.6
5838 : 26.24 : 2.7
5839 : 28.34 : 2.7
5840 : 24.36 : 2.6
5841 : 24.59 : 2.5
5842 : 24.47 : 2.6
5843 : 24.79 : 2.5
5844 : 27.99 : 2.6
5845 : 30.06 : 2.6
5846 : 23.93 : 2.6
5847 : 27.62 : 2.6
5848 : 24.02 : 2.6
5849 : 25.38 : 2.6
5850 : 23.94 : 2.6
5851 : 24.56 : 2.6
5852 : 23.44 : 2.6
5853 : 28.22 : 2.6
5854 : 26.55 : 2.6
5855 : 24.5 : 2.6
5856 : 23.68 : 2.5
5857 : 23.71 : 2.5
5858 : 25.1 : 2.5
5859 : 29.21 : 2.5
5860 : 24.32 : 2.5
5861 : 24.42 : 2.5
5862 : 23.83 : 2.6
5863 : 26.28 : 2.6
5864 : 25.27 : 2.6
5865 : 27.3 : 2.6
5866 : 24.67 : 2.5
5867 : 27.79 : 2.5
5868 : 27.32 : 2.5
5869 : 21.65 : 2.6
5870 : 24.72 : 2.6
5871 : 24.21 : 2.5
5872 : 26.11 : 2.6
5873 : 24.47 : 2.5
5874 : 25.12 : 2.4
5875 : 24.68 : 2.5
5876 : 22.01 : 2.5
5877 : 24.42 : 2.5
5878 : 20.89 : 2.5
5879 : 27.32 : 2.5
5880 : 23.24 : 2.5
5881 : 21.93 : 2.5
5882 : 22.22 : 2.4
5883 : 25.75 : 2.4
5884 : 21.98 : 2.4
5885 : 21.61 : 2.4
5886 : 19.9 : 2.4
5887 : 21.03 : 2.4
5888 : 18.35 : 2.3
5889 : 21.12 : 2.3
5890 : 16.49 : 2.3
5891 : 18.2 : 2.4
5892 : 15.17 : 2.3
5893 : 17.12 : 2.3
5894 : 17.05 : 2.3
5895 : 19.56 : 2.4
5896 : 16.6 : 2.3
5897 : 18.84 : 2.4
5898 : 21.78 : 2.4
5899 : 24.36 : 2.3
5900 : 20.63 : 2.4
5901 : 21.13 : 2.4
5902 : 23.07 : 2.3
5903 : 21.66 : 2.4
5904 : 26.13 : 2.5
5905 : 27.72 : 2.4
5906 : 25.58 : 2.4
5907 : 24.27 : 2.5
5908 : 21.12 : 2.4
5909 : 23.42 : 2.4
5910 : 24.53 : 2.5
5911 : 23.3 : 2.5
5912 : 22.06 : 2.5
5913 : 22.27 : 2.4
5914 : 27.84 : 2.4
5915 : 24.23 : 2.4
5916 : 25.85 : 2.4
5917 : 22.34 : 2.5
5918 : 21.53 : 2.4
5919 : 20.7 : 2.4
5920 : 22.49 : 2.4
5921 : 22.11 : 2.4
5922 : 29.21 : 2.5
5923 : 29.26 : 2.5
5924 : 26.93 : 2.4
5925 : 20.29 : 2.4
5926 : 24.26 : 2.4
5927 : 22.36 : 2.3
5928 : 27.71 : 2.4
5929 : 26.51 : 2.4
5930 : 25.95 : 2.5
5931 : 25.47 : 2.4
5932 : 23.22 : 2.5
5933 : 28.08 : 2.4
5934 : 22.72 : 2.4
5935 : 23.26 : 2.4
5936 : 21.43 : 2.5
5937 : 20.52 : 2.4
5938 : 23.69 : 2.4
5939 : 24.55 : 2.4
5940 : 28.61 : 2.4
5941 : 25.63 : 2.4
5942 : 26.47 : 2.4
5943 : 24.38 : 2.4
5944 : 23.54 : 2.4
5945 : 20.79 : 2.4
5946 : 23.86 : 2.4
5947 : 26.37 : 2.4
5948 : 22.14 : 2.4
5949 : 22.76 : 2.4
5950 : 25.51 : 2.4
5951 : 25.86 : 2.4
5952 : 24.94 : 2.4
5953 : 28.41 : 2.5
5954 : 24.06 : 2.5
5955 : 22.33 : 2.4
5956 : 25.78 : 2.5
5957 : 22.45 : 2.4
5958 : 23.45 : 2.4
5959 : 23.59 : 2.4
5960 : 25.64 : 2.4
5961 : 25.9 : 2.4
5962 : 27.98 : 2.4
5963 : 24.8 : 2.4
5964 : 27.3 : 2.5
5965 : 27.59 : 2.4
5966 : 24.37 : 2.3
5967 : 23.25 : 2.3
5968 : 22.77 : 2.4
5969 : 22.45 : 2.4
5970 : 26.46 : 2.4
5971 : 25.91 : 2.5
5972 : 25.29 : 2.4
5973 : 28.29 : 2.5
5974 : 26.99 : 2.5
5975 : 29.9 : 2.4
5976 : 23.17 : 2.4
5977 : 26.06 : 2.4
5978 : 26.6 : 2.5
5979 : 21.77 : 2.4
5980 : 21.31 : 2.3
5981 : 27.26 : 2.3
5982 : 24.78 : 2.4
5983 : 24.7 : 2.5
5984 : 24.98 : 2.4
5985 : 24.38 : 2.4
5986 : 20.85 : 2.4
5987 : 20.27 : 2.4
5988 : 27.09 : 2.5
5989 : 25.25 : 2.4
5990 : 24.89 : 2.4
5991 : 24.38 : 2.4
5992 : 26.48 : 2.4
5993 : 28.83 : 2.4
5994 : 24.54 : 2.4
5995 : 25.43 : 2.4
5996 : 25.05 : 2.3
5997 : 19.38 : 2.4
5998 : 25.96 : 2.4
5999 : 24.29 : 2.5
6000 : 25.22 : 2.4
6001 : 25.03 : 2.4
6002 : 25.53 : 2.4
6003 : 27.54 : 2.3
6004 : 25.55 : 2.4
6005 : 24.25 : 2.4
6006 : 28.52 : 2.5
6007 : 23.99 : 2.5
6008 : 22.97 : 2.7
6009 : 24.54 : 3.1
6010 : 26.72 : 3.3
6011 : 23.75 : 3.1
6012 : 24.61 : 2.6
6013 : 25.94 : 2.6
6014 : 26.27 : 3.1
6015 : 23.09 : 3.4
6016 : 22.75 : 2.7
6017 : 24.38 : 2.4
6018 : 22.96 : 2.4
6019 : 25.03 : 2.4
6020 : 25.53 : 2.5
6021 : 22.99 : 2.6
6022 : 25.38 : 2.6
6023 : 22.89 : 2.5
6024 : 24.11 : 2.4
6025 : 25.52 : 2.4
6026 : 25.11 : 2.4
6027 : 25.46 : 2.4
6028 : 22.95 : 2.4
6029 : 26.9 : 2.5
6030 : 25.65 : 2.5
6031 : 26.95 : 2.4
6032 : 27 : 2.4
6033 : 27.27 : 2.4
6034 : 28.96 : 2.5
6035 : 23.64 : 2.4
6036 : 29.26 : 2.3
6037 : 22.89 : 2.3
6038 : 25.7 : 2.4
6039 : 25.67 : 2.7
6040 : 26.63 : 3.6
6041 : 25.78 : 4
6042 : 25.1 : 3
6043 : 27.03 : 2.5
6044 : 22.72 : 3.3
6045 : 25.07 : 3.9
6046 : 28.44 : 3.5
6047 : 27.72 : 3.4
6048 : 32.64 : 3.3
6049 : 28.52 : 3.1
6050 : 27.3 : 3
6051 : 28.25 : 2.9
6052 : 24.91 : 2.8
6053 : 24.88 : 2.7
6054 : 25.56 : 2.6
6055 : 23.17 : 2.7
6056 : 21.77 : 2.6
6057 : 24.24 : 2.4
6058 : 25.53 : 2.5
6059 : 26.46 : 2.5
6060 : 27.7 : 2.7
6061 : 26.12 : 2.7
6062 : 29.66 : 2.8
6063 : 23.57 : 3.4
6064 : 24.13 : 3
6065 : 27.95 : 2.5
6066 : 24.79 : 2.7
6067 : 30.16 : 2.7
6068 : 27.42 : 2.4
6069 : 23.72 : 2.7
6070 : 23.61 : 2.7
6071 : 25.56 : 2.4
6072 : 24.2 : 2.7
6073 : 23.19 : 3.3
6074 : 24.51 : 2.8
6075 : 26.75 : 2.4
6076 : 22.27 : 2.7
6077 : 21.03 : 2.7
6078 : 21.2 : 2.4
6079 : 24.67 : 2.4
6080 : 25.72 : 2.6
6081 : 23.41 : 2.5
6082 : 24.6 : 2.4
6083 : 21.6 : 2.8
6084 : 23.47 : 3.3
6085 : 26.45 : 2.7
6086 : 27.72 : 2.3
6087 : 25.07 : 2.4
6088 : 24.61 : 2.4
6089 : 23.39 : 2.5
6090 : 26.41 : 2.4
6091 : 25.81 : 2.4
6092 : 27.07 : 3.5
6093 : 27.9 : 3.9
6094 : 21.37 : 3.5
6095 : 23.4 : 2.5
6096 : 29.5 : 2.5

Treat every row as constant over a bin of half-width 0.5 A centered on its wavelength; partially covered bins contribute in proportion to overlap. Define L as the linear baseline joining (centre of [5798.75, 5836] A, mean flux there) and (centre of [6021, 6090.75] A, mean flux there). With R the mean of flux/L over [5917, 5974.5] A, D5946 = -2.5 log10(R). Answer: 0.026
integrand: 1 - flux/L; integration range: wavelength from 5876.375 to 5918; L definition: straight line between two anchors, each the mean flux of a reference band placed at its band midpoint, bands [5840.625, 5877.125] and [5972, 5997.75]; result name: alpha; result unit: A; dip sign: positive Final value 5.2 A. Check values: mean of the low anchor 25.3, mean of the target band 22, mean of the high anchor 24.9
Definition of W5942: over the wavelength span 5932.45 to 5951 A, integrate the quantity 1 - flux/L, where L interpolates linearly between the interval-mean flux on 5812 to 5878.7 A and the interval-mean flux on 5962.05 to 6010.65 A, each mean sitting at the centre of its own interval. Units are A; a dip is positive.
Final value 0.69 A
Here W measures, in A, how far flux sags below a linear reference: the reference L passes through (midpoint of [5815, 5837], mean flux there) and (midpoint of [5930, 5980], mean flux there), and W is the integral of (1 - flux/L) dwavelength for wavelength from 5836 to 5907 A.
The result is 3.9 A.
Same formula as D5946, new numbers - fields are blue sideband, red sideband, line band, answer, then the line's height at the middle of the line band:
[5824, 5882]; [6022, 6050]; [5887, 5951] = 0.104 mag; 25.4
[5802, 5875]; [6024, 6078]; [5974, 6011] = 0.028 mag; 25.6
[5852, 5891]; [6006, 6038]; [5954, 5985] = -0.018 mag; 24.7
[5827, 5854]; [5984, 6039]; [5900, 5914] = 0.073 mag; 25.3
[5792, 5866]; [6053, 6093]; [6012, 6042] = -0.009 mag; 25.1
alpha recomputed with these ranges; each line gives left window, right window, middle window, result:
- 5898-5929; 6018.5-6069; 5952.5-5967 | -0.3 A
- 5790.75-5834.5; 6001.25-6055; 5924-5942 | 0.6 A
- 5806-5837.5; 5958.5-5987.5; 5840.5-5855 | -0.5 A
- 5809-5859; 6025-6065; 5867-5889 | 1.8 A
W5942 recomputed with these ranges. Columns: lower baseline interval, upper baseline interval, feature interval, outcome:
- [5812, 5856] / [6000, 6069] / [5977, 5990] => 0.7 A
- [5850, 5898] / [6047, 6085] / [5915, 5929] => -0.4 A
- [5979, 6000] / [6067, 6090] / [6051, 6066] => -0.6 A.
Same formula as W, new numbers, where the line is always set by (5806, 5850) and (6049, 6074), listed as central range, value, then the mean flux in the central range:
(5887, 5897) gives 2.9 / 18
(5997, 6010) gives 0.2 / 25.1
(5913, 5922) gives 0.6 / 23.6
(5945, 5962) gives 0.6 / 24.6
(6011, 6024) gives 0.6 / 24.3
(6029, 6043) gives -0.4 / 26.2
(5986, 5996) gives 0.2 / 25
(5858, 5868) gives -0.3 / 25.9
